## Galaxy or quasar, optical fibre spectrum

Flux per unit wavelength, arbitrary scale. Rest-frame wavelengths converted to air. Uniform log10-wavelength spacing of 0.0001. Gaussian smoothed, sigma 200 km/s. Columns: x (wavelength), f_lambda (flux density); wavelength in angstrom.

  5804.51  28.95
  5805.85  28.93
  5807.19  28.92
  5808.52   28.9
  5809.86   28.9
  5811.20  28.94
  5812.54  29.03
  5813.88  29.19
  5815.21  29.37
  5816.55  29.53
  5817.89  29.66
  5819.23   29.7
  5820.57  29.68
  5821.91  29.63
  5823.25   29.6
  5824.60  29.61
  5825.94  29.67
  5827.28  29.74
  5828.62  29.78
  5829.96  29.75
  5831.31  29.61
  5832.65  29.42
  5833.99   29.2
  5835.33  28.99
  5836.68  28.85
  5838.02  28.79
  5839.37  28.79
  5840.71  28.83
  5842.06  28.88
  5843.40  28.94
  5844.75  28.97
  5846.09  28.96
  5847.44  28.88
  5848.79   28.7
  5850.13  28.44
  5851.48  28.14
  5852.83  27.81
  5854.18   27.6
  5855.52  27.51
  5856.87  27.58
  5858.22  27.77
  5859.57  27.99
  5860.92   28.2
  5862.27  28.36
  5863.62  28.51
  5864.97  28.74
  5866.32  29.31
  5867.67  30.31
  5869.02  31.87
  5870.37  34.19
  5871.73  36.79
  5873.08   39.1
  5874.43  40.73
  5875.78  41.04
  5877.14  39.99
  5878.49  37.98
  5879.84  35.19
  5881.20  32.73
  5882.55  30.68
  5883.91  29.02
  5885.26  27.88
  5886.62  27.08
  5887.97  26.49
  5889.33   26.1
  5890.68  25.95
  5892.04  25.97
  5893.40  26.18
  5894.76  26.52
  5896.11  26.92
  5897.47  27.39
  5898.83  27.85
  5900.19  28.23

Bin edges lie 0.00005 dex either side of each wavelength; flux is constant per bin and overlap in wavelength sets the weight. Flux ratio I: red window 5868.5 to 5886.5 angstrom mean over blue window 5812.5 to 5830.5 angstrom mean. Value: 1.18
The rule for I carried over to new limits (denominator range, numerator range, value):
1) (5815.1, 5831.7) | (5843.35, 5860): 0.95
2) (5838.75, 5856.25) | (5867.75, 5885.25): 1.24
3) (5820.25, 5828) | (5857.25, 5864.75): 0.95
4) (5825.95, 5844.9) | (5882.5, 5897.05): 0.92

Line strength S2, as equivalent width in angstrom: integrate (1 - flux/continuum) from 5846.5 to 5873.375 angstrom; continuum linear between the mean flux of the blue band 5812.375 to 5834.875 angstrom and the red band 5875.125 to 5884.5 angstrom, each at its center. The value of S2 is 2.9 angstrom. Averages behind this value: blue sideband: 29.6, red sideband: 35.3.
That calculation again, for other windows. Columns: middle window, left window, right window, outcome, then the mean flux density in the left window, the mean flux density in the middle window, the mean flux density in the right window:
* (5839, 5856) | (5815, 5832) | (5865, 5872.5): 1.4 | 29.6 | 28.5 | 32.2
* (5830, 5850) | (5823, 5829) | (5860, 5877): 1.2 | 29.7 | 29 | 33.2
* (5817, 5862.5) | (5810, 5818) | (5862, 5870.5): 1.1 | 29.2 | 28.9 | 30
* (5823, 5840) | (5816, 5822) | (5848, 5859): -0.2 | 29.6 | 29.4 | 28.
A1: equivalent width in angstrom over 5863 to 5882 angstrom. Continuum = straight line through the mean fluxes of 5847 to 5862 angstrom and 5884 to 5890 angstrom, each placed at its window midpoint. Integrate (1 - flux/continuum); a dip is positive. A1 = -5.0 angstrom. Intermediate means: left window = 28.1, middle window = 34.7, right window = 27.1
